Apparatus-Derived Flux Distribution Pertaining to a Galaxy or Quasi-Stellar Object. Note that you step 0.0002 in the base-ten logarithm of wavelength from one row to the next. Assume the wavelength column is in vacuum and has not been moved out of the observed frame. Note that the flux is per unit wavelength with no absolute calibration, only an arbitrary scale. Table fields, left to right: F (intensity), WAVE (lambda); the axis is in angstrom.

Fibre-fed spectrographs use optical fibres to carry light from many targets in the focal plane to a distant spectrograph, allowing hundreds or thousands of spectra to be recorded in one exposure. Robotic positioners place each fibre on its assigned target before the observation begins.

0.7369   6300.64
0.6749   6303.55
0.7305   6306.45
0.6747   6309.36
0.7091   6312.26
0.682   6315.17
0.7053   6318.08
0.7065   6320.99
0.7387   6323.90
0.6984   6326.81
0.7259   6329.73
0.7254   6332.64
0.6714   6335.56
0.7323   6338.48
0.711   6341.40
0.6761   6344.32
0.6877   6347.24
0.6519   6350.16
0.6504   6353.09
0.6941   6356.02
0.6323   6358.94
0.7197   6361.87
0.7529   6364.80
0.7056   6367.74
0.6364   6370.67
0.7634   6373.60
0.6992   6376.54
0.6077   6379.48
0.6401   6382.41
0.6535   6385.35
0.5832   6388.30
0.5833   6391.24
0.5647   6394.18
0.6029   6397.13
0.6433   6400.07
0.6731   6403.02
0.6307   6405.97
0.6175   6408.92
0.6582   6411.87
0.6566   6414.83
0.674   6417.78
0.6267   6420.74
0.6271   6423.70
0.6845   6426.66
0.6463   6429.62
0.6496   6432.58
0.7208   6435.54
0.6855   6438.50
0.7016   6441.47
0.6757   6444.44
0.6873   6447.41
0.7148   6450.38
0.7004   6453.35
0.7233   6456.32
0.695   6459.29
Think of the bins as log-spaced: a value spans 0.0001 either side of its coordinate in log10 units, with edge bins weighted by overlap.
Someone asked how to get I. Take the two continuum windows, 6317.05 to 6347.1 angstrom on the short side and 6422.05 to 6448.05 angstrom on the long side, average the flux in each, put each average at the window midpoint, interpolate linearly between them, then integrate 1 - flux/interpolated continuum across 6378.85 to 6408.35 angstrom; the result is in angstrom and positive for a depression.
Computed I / 3.0 angstrom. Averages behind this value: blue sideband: 0.708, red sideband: 0.675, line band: 0.619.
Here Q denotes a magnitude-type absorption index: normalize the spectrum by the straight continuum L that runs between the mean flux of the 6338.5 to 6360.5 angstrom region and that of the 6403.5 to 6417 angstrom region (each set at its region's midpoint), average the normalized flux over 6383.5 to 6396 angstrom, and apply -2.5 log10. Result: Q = 0.10 mag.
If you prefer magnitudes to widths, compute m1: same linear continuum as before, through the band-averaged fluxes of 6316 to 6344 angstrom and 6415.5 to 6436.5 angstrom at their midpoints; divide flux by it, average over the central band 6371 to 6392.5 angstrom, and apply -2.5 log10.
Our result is 0.059 mag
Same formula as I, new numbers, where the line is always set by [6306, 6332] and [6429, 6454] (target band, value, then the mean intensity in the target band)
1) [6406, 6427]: 1.39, 0.646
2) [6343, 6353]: 0.48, 0.669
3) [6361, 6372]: -0.06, 0.703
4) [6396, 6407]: 0.88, 0.639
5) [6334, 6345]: 0.08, 0.699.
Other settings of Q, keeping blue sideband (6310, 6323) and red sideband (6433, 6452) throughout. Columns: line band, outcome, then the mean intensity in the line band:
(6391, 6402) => 0.16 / 0.604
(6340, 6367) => 0.02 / 0.687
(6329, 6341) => -0.02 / 0.713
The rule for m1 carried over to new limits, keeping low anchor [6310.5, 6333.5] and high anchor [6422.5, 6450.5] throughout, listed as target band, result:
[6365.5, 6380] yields 0.01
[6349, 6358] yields 0.06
